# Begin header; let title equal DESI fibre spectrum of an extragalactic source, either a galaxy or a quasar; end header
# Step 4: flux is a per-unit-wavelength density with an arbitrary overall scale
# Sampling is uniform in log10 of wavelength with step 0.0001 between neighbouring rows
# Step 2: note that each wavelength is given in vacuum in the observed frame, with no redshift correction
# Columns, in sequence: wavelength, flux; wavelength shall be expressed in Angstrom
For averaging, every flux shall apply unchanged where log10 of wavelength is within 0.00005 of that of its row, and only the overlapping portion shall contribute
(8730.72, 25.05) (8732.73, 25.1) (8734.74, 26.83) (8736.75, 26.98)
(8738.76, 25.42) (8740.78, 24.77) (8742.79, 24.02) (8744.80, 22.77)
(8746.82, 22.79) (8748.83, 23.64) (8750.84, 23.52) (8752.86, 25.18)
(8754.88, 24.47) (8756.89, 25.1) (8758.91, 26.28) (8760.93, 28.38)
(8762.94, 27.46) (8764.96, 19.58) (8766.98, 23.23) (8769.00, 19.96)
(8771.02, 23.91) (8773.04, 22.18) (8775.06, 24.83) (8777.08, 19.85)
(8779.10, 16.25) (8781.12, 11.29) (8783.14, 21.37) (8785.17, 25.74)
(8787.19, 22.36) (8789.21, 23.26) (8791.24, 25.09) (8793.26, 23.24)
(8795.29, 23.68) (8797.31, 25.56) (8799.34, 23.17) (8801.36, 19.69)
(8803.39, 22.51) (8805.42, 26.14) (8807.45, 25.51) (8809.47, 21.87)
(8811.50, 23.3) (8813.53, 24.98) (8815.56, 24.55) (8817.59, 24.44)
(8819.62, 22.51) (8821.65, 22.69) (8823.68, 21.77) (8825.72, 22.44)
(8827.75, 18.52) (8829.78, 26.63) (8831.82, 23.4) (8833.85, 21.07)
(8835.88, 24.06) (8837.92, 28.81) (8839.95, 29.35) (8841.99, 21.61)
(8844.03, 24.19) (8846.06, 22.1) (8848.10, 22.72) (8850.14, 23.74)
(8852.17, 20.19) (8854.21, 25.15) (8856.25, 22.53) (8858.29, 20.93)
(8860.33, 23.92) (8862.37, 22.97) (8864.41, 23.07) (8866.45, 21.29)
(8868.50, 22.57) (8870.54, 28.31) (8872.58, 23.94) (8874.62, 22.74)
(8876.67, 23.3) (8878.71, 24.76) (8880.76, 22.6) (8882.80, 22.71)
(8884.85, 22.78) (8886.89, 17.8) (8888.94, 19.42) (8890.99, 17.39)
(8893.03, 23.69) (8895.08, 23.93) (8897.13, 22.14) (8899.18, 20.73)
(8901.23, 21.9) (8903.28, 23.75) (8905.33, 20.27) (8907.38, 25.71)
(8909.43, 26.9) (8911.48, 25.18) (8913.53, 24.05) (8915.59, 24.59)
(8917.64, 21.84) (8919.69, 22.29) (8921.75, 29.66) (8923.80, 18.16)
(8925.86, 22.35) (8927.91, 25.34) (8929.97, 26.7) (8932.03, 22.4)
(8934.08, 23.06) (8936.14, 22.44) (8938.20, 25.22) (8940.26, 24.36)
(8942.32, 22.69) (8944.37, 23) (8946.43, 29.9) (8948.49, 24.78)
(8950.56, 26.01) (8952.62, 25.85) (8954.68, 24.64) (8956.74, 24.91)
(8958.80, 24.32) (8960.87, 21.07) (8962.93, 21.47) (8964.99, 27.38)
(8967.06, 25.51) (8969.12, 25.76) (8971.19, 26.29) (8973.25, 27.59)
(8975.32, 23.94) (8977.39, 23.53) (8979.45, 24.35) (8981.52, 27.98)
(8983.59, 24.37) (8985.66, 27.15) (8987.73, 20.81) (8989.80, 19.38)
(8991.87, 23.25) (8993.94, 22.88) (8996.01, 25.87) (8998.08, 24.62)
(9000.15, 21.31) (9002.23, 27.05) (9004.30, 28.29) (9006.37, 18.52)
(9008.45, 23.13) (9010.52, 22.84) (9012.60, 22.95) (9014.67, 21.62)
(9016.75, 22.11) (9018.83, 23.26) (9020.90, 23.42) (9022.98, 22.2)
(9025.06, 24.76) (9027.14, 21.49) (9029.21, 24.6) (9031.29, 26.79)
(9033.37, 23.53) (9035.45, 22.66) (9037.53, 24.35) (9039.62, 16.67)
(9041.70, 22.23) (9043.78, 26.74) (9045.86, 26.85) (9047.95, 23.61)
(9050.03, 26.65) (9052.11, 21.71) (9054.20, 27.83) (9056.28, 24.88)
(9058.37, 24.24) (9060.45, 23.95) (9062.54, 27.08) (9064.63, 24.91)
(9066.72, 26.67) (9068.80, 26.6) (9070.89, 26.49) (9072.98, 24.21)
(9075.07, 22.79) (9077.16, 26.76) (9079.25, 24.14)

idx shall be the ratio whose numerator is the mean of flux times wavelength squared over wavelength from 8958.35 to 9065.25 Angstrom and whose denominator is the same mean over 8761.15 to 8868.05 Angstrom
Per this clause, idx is 1.09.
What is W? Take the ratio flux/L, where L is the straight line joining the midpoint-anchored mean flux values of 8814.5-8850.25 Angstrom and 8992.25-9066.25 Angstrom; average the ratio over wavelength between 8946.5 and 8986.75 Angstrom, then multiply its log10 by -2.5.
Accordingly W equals -0.06 mag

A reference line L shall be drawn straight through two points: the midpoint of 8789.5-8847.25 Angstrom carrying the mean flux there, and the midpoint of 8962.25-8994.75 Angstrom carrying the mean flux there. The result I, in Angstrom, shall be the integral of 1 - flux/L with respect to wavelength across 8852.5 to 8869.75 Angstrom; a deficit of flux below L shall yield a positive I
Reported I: 0.8 Angstrom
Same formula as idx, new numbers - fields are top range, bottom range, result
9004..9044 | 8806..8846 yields 1.01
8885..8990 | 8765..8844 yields 1.07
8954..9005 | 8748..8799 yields 1.12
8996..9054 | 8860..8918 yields 1.06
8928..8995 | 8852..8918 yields 1.09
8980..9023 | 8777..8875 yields 1.06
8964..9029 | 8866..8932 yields 1.06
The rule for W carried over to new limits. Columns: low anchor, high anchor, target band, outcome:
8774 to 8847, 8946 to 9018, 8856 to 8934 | 0.03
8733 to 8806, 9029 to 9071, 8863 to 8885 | 0.02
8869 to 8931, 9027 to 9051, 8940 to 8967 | -0.06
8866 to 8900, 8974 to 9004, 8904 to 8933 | -0.05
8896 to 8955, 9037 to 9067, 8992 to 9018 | 0.04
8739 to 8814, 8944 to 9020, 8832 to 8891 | 0.03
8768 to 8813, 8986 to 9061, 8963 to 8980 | -0.09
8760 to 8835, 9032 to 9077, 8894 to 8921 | 0.01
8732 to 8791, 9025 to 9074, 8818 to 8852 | 0.01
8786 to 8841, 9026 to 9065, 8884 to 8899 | 0.14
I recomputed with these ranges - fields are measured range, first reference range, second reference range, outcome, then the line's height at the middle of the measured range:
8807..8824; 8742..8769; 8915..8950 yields 0.4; 24.1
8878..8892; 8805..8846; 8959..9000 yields 1.8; 24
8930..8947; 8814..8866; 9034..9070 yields -0.2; 23.9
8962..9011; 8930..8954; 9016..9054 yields -0.4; 24.1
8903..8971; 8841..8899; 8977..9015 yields -3.3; 23.2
